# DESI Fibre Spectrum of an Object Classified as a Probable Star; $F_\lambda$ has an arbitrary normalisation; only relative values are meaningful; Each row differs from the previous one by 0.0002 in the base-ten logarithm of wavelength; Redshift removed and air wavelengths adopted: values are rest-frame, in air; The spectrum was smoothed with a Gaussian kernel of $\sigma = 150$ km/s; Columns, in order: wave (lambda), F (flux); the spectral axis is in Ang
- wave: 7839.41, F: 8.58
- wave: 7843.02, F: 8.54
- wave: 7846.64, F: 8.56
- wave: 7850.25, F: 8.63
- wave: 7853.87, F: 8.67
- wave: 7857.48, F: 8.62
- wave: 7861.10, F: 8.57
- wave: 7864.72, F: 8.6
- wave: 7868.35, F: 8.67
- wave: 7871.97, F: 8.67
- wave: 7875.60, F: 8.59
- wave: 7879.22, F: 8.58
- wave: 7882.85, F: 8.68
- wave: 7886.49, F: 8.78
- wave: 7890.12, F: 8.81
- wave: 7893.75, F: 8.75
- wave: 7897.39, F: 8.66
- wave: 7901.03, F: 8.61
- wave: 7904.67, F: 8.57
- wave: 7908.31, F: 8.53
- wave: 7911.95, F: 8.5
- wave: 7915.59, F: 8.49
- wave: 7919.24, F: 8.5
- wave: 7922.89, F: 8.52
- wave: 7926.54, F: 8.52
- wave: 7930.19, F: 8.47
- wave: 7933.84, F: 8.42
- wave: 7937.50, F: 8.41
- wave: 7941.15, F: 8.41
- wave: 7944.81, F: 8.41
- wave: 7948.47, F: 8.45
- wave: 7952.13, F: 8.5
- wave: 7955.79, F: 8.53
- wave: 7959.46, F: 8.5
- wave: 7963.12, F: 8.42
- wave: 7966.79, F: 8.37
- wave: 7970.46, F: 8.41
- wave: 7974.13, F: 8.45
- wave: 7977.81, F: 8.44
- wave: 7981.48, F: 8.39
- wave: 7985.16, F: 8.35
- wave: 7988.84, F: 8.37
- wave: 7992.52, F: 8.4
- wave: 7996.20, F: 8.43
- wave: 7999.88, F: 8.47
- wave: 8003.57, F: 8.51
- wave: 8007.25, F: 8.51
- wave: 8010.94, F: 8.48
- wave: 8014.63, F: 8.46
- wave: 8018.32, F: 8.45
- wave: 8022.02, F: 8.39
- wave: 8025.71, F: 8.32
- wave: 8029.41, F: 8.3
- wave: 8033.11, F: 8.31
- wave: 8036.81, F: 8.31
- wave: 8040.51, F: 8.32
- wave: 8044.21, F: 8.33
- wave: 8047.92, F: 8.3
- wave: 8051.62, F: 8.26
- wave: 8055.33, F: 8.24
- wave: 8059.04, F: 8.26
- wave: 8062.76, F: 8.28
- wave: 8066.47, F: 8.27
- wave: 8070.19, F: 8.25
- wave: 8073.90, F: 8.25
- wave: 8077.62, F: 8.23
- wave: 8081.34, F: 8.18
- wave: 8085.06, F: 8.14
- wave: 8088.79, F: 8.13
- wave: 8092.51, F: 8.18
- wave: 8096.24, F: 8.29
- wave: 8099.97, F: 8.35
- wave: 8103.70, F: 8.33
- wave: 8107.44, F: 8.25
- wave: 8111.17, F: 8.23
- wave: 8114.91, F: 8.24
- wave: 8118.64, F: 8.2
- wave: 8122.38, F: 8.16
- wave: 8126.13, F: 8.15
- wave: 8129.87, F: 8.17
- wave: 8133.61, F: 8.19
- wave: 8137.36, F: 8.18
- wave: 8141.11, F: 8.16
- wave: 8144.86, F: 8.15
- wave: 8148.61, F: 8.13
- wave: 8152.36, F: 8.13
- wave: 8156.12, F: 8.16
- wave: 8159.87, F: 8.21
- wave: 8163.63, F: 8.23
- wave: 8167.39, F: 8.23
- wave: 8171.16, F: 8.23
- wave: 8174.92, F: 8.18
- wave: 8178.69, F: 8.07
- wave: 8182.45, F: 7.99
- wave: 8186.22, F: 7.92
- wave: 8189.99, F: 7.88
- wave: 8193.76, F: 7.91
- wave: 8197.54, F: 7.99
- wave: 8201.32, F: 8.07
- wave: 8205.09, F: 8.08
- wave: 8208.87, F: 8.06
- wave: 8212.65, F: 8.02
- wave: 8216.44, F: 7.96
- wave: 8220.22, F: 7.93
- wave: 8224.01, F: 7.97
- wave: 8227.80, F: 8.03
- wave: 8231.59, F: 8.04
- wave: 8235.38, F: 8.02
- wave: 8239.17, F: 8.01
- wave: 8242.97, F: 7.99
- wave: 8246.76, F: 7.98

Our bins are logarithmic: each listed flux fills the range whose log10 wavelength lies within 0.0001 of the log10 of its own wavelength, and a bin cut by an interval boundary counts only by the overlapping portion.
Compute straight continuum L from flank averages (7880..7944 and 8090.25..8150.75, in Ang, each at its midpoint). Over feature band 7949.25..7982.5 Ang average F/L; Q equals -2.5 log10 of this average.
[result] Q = 0.003 mag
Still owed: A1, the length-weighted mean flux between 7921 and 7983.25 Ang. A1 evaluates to 8.45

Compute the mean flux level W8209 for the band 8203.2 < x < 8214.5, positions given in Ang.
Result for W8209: 8.06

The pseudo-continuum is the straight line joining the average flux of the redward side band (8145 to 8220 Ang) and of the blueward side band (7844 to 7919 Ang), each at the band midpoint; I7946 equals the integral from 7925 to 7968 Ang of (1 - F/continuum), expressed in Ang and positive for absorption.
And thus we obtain 0.3 Ang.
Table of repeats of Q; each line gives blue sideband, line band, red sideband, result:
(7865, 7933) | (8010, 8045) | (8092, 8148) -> 0.00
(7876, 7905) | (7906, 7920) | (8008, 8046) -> 0.02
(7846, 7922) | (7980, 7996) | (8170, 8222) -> 0.01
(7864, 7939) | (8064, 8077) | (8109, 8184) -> 0.01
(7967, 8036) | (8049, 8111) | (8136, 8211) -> 0.00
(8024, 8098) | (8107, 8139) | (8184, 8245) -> -0.01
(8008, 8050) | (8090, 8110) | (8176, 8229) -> -0.01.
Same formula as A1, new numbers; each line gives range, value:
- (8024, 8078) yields 8.28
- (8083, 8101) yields 8.21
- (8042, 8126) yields 8.24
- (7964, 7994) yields 8.4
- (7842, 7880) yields 8.61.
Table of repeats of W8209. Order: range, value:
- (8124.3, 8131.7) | 8.16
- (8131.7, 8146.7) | 8.17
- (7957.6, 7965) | 8.46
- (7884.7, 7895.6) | 8.78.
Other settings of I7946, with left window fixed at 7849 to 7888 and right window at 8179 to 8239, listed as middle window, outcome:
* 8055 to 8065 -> 0.0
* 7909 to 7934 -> 0.1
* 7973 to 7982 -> 0.0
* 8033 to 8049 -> 0.0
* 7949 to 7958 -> 0.0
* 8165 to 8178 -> -0.2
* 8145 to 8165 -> -0.2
